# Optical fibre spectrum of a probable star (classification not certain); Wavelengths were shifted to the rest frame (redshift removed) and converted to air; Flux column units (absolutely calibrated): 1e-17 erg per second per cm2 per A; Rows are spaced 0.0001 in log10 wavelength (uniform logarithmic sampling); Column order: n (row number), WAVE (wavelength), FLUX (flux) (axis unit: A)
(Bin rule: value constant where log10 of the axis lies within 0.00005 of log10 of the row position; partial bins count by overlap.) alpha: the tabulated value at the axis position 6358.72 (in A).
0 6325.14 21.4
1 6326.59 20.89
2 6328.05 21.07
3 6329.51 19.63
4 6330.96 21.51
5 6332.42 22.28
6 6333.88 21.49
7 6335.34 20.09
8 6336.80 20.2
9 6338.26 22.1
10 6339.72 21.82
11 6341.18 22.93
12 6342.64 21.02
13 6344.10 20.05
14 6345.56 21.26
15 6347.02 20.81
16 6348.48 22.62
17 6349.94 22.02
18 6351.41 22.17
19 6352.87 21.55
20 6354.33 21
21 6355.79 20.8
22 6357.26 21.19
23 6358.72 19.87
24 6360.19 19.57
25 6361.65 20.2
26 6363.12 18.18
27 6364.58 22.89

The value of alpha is 19.87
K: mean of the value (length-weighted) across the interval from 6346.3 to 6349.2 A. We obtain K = 21.7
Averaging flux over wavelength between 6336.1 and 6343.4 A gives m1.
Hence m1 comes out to 21.6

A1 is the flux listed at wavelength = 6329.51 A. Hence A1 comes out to 19.63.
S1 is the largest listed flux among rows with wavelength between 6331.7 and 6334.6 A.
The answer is 22.28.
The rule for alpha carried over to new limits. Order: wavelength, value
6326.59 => 20.89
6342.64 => 21.02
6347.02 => 20.81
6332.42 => 22.28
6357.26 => 21.19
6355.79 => 20.8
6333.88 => 21.49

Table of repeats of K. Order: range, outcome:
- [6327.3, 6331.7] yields 20.7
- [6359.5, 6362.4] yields 19.9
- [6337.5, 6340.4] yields 21.9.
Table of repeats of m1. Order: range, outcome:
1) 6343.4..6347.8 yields 20.8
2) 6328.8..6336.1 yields 21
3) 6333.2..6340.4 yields 21.1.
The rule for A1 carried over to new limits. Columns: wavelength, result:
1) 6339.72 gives 21.82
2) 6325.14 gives 21.4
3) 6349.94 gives 22.02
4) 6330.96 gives 21.51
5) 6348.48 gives 22.62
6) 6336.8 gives 20.2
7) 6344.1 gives 20.05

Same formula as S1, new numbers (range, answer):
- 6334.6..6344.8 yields 22.93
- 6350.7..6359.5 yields 22.17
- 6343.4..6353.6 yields 22.62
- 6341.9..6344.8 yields 21.02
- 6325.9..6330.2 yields 21.07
